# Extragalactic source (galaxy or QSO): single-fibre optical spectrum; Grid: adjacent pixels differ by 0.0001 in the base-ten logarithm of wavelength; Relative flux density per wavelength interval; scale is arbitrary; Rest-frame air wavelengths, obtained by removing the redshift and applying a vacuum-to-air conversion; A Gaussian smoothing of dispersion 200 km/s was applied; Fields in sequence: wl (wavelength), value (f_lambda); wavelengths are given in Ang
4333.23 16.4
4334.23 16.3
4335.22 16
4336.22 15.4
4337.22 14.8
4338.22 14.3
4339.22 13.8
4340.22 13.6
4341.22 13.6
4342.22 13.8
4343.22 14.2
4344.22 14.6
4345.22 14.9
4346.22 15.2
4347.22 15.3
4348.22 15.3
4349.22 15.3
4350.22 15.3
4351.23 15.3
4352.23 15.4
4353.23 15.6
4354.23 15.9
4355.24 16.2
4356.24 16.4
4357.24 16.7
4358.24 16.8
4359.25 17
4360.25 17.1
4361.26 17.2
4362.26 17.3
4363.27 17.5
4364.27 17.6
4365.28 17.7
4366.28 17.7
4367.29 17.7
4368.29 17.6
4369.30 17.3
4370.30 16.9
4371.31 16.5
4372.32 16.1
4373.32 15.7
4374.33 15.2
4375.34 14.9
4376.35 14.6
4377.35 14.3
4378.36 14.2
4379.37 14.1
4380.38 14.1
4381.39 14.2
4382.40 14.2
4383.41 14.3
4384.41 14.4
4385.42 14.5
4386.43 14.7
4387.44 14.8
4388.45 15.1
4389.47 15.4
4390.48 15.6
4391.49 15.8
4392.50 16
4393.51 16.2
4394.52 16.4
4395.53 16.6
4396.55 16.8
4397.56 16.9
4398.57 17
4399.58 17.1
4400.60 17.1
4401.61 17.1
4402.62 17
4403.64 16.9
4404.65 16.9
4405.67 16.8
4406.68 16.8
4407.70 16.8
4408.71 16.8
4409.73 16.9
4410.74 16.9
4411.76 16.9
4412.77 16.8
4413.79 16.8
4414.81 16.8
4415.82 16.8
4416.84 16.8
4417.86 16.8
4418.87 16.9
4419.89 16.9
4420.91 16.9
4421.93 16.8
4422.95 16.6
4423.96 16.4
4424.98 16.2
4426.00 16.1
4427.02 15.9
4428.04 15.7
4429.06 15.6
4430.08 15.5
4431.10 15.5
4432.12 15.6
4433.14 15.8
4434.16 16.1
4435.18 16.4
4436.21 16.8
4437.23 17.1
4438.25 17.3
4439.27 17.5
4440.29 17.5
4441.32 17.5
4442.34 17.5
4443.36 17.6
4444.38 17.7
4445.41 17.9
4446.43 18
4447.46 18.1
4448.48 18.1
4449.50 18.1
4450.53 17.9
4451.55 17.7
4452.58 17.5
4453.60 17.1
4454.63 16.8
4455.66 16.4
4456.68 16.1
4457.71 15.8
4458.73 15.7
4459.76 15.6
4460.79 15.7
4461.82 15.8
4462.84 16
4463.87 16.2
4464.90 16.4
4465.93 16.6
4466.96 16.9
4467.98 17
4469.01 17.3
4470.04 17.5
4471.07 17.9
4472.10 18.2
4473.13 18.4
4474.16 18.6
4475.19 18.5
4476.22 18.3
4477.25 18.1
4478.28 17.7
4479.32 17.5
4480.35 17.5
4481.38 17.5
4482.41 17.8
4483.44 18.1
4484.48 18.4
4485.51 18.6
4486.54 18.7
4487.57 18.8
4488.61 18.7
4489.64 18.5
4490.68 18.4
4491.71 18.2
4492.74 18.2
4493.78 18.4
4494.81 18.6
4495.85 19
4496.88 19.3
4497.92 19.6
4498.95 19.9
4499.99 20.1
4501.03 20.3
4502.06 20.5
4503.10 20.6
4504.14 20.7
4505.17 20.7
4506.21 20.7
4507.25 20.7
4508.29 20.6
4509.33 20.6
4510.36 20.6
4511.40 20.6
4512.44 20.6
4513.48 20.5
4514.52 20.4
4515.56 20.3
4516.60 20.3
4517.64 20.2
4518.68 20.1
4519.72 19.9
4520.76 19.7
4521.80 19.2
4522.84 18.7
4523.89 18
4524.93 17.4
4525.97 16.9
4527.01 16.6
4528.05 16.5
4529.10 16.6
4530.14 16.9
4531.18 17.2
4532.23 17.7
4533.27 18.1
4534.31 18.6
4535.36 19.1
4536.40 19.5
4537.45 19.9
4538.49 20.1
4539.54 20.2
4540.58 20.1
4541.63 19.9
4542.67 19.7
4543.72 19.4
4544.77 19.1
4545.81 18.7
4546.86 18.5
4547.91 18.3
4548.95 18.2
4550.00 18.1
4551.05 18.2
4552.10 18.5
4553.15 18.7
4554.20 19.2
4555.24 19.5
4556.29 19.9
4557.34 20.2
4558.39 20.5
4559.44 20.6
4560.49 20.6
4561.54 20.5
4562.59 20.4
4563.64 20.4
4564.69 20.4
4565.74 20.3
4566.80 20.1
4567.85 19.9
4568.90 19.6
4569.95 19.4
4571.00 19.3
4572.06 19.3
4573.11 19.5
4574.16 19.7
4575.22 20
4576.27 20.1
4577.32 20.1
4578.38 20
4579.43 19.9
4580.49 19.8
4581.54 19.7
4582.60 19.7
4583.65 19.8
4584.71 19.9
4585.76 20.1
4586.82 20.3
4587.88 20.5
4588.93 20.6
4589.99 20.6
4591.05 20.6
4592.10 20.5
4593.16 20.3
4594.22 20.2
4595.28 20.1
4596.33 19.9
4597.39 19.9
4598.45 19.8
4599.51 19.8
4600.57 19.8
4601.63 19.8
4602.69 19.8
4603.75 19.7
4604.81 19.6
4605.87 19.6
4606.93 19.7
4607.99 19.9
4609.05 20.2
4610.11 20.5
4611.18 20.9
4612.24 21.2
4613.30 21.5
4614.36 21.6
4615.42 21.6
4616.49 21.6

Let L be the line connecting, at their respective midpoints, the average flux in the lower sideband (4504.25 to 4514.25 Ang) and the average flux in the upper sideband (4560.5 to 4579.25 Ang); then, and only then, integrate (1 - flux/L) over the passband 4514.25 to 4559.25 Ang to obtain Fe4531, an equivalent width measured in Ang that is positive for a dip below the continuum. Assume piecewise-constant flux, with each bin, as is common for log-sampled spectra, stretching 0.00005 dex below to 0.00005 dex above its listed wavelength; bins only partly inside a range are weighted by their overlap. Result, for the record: 3.1 Ang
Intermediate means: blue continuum 20.6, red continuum 20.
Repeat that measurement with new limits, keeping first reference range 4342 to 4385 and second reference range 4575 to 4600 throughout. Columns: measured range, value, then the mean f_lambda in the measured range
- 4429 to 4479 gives 1.3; 17.1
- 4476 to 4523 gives -2.5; 19.4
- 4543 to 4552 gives 0.3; 18.6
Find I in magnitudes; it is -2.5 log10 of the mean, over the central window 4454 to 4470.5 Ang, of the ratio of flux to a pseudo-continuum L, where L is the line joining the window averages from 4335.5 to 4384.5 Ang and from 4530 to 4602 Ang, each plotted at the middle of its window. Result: 0.08 mag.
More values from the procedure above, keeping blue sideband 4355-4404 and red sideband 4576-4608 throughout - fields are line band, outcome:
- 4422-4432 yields 0.07 mag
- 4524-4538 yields 0.06 mag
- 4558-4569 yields -0.05 mag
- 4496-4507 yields -0.11 mag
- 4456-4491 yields 0.02 mag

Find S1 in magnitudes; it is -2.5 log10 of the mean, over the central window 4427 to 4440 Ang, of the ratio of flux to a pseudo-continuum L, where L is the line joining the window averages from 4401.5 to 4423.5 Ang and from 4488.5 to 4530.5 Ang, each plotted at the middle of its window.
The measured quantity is 0.07 mag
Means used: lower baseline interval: 16.8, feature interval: 16.3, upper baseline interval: 19.3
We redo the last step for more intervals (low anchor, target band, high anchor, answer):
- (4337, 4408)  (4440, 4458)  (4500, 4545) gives 0.01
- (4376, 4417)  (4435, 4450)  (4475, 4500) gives -0.02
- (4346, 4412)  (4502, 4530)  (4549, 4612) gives -0.05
